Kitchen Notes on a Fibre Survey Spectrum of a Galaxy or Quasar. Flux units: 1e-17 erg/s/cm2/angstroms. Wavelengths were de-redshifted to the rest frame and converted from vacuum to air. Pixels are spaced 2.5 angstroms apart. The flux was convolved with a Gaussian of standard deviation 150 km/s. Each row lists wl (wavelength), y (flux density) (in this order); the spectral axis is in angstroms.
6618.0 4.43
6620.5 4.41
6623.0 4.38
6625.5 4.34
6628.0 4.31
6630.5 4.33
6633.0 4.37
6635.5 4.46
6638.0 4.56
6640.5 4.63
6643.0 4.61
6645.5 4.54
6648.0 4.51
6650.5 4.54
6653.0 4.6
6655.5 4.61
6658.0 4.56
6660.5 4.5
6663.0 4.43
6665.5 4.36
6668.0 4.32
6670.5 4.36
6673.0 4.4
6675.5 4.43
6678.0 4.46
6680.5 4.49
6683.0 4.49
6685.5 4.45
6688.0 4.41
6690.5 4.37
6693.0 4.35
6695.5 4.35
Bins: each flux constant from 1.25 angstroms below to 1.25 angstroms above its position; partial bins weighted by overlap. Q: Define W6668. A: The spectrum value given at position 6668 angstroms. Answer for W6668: 4.32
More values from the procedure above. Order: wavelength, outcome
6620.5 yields 4.41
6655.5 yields 4.61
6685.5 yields 4.45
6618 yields 4.43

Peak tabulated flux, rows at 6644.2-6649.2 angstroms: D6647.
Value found 4.54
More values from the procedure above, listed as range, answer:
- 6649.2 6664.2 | 4.61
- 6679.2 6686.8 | 4.49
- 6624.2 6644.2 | 4.63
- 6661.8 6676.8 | 4.43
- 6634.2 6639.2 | 4.56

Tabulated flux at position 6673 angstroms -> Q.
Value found 4.4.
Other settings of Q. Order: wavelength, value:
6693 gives 4.35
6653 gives 4.6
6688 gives 4.41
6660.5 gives 4.5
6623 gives 4.38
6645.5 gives 4.54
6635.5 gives 4.46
